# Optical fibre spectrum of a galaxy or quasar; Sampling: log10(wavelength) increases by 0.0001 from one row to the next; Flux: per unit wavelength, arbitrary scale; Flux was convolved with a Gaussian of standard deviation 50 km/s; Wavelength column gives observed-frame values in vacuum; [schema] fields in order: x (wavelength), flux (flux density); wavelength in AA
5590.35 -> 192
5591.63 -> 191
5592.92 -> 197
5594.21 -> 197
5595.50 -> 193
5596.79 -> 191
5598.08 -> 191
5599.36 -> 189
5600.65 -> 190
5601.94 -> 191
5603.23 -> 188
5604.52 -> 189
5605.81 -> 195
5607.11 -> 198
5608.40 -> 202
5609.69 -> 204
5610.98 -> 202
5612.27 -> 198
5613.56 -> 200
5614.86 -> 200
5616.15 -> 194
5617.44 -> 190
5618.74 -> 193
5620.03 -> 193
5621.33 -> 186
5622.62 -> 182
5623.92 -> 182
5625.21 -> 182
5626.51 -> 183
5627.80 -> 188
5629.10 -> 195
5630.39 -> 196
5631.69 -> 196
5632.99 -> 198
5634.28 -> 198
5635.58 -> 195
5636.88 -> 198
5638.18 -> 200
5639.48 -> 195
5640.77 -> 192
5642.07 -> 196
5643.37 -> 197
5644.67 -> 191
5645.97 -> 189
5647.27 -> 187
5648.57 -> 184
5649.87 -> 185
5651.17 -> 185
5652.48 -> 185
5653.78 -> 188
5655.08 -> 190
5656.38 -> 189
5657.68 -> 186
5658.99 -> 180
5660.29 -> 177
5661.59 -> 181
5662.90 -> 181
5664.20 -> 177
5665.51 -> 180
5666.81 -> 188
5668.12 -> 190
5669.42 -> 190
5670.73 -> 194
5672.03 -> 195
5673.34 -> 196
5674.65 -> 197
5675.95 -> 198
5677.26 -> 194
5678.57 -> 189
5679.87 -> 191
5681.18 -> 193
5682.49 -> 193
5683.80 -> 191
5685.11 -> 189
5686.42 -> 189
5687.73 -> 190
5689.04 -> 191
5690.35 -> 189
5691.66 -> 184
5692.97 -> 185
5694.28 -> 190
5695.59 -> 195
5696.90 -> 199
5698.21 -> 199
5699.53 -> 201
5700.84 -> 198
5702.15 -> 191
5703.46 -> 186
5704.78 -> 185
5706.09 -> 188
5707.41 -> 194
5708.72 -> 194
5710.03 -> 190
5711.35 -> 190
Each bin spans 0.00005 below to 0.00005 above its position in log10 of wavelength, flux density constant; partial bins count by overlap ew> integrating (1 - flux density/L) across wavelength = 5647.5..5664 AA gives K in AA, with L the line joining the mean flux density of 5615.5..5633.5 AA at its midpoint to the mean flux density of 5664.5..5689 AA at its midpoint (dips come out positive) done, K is 0.57 AA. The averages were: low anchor 190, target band 184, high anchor 191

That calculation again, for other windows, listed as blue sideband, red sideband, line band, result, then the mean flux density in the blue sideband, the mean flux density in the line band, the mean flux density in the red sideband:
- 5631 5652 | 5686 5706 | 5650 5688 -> 0.7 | 193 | 188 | 191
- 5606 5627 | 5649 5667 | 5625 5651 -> -0.6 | 193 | 192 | 184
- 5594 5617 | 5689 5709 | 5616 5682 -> 1.3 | 195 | 190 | 192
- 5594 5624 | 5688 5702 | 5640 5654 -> 0.3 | 193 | 189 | 193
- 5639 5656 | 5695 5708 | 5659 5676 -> 0.3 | 190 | 187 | 194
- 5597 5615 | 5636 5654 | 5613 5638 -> 0.1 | 195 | 192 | 191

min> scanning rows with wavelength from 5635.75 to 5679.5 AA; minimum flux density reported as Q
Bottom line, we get 177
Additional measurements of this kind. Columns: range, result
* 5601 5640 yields 182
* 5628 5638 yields 195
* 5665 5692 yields 180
